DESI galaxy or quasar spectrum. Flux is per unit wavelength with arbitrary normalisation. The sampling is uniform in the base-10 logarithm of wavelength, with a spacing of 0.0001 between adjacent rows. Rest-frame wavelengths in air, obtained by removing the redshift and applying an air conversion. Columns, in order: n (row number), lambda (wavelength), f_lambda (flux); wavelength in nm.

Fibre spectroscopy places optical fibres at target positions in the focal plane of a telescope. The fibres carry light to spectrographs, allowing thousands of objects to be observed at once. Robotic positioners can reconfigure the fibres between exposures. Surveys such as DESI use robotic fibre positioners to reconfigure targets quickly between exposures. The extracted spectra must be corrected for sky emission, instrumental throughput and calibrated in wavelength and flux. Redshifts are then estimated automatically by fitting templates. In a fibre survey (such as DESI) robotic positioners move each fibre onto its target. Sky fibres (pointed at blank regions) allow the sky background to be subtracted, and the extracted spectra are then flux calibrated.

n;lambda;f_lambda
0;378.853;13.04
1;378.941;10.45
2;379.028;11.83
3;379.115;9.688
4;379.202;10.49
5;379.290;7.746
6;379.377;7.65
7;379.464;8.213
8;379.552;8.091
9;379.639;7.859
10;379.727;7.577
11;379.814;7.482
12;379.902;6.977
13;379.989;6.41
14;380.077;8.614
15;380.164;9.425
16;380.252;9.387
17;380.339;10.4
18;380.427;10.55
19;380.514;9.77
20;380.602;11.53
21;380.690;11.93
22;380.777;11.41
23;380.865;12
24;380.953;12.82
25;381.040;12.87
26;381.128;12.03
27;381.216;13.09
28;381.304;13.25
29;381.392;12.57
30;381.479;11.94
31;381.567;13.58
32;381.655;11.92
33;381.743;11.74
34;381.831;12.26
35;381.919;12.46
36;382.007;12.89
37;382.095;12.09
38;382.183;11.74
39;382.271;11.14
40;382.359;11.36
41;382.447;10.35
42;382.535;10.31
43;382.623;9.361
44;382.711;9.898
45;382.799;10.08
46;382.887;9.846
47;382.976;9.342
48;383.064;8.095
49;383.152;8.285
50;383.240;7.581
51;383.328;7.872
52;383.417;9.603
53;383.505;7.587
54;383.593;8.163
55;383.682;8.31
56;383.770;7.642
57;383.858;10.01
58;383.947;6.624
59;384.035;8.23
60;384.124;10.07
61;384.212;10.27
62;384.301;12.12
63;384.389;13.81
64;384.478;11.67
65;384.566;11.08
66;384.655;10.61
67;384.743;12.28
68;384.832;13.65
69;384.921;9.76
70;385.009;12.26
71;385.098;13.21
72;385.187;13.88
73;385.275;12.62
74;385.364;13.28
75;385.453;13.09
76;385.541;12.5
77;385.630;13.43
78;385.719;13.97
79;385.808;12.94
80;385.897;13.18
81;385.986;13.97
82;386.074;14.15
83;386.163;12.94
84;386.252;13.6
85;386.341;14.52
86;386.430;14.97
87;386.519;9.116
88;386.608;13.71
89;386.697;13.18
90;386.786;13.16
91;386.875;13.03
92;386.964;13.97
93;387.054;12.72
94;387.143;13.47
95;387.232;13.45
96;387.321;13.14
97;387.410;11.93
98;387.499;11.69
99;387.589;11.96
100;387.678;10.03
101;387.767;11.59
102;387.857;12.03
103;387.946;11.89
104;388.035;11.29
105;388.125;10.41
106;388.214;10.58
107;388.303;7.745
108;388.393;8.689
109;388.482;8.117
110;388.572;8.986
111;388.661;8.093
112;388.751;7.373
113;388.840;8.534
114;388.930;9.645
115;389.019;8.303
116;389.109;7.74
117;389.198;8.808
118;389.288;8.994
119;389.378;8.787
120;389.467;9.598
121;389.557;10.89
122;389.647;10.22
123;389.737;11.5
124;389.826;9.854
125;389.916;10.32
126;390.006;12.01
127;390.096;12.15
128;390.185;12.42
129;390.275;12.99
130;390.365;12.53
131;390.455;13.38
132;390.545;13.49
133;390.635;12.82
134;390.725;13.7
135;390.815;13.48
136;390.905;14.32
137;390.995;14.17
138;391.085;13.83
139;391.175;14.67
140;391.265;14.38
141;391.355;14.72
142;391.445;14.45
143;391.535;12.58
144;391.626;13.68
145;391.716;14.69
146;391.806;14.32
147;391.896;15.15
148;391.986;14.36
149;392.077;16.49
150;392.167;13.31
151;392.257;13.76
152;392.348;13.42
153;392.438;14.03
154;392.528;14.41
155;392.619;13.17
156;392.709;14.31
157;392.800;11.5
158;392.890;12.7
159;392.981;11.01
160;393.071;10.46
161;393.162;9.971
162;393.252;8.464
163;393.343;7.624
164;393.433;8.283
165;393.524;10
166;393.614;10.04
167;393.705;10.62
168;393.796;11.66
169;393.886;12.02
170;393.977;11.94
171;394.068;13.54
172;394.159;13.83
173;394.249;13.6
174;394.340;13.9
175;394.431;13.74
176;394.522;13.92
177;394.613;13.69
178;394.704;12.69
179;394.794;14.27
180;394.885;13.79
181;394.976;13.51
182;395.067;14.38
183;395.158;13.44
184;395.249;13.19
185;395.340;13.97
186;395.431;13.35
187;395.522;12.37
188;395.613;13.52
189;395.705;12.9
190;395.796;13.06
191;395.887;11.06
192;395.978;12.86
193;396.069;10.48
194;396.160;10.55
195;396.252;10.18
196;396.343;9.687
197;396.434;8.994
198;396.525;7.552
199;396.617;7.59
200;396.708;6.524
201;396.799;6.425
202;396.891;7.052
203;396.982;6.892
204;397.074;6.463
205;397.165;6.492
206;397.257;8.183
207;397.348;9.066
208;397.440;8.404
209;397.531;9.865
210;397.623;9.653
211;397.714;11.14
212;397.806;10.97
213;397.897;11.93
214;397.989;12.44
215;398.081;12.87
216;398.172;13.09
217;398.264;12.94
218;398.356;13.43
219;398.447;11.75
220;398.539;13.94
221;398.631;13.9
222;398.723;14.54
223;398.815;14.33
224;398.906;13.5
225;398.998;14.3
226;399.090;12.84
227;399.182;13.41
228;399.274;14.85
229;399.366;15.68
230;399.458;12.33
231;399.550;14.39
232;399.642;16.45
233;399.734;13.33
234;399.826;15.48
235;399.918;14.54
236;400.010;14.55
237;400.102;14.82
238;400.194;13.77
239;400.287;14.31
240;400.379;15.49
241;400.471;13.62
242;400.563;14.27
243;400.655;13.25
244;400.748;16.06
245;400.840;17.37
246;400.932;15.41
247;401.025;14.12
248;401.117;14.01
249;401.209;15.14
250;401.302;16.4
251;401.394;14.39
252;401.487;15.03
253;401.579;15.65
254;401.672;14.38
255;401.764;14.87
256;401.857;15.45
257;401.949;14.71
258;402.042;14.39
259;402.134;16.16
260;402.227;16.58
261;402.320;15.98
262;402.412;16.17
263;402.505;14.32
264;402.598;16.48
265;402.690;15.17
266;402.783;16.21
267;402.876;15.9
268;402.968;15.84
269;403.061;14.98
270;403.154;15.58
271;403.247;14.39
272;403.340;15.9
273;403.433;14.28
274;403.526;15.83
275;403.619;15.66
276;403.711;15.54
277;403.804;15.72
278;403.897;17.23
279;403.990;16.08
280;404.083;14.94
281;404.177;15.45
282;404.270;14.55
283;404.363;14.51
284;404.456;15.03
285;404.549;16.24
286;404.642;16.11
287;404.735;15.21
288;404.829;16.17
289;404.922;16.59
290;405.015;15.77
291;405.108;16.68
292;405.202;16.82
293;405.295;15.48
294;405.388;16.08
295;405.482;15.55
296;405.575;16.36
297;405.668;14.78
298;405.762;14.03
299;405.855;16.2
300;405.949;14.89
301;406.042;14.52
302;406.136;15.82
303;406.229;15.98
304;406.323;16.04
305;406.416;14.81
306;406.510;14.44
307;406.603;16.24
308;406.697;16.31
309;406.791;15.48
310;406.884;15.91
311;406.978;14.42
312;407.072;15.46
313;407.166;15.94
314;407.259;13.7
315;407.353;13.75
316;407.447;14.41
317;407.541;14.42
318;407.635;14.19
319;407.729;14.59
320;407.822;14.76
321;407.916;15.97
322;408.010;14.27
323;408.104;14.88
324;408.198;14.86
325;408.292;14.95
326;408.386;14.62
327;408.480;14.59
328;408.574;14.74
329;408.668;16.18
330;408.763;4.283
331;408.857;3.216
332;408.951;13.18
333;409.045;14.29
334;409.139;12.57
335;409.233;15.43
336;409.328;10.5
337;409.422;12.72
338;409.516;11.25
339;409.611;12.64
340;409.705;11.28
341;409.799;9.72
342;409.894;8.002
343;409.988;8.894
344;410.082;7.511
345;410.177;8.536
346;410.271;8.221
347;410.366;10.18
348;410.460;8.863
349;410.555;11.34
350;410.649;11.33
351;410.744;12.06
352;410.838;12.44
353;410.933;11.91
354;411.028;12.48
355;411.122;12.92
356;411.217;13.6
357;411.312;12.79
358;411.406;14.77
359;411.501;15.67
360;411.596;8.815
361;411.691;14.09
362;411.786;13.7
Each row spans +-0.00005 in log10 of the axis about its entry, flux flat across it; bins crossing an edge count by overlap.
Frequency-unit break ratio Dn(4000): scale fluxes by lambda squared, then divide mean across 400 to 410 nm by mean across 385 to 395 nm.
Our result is 1.3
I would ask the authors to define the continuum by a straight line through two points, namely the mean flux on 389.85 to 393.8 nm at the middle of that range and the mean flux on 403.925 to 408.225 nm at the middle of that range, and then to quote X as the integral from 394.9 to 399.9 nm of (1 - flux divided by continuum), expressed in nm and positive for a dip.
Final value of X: 0.74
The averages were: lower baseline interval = 12.7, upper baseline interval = 15.3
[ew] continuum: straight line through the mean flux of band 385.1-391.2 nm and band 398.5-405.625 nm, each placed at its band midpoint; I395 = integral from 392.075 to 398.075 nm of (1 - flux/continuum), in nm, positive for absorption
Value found 0.93 nm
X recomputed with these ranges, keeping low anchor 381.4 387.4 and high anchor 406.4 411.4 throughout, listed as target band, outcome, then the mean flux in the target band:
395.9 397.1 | 0.34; 8.66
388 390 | 0.41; 9.34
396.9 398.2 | 0.27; 9.7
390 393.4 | -0.35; 13.1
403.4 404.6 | -0.28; 15.5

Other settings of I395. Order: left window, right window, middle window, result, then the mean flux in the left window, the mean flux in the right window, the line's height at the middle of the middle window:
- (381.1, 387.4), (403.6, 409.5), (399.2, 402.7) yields -0.25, 11.6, 14.7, 14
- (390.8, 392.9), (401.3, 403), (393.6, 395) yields 0.14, 14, 15.5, 14.4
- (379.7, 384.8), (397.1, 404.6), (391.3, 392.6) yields -0.19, 10.4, 14.2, 12.4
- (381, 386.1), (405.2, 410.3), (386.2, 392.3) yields -0.10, 11.2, 13.6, 11.8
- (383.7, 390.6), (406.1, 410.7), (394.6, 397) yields 0.15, 11.4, 13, 12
